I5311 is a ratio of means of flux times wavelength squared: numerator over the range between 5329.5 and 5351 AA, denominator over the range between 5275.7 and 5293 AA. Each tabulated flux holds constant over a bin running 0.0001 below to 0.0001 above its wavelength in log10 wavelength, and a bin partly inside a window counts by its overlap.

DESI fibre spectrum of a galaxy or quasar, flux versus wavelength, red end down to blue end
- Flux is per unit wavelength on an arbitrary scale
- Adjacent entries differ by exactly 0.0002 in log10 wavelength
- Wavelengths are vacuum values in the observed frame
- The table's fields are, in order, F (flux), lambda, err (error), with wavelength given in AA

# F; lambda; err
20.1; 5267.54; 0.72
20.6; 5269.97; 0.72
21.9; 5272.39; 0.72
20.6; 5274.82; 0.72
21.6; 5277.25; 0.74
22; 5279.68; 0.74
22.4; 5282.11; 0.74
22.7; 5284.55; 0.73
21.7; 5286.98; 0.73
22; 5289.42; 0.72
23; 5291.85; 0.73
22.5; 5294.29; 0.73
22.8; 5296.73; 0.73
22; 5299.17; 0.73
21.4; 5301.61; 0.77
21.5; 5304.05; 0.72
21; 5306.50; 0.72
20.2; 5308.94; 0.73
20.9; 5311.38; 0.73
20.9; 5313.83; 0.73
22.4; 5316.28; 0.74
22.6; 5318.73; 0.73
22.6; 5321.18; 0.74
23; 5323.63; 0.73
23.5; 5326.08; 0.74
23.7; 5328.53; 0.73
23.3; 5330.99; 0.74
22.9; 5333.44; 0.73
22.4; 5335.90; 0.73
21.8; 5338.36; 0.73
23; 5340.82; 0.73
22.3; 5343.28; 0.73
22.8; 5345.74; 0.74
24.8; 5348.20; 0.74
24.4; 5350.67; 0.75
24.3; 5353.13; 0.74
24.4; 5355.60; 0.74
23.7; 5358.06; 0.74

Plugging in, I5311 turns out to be 1.1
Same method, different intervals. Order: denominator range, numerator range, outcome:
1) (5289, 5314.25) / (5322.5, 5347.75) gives 1.07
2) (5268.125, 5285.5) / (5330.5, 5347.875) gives 1.08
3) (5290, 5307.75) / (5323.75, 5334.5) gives 1.07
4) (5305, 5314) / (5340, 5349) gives 1.13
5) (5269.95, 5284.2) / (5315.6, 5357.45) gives 1.10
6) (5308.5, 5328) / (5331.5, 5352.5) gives 1.05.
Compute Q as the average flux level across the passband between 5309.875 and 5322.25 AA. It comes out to 21.8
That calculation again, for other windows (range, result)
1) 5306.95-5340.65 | 22.3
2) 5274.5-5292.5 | 22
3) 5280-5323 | 21.9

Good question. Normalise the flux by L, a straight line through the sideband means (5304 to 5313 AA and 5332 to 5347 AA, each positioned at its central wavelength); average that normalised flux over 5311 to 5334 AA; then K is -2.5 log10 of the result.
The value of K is -0.05 mag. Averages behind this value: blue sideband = 20.8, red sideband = 22.6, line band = 22.6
